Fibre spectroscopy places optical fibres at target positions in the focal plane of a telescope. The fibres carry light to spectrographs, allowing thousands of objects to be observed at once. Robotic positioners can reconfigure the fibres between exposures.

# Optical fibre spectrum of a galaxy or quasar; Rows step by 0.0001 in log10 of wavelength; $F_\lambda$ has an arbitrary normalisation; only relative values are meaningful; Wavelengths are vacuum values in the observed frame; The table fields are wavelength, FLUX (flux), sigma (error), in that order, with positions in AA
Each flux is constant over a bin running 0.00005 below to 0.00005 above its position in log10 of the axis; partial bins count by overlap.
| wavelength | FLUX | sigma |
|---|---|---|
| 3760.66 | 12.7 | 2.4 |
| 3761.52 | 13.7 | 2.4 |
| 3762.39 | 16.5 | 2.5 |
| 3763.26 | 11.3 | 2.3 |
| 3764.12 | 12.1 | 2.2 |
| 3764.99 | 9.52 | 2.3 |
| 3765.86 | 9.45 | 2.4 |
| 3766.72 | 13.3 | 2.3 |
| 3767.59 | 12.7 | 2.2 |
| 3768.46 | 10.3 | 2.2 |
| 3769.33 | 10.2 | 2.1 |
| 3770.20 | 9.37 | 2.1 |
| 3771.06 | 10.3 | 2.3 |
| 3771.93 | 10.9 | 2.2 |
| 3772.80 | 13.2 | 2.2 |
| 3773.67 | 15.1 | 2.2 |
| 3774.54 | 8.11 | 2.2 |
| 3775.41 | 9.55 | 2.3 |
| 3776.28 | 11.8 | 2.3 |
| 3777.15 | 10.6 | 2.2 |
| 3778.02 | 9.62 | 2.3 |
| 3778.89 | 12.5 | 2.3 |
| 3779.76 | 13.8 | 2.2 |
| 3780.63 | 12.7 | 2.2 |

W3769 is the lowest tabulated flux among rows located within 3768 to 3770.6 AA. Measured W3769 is 9.37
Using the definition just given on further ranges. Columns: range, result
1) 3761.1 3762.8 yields 13.7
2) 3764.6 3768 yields 9.45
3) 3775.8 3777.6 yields 10.6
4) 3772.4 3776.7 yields 8.11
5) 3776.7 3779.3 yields 9.62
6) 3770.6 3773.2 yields 10.3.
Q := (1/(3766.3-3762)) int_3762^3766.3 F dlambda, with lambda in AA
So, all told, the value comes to 11.7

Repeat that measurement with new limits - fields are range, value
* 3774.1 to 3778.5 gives 9.96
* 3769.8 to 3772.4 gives 10.3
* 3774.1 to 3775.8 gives 8.82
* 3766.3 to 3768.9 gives 12.1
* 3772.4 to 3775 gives 12.1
